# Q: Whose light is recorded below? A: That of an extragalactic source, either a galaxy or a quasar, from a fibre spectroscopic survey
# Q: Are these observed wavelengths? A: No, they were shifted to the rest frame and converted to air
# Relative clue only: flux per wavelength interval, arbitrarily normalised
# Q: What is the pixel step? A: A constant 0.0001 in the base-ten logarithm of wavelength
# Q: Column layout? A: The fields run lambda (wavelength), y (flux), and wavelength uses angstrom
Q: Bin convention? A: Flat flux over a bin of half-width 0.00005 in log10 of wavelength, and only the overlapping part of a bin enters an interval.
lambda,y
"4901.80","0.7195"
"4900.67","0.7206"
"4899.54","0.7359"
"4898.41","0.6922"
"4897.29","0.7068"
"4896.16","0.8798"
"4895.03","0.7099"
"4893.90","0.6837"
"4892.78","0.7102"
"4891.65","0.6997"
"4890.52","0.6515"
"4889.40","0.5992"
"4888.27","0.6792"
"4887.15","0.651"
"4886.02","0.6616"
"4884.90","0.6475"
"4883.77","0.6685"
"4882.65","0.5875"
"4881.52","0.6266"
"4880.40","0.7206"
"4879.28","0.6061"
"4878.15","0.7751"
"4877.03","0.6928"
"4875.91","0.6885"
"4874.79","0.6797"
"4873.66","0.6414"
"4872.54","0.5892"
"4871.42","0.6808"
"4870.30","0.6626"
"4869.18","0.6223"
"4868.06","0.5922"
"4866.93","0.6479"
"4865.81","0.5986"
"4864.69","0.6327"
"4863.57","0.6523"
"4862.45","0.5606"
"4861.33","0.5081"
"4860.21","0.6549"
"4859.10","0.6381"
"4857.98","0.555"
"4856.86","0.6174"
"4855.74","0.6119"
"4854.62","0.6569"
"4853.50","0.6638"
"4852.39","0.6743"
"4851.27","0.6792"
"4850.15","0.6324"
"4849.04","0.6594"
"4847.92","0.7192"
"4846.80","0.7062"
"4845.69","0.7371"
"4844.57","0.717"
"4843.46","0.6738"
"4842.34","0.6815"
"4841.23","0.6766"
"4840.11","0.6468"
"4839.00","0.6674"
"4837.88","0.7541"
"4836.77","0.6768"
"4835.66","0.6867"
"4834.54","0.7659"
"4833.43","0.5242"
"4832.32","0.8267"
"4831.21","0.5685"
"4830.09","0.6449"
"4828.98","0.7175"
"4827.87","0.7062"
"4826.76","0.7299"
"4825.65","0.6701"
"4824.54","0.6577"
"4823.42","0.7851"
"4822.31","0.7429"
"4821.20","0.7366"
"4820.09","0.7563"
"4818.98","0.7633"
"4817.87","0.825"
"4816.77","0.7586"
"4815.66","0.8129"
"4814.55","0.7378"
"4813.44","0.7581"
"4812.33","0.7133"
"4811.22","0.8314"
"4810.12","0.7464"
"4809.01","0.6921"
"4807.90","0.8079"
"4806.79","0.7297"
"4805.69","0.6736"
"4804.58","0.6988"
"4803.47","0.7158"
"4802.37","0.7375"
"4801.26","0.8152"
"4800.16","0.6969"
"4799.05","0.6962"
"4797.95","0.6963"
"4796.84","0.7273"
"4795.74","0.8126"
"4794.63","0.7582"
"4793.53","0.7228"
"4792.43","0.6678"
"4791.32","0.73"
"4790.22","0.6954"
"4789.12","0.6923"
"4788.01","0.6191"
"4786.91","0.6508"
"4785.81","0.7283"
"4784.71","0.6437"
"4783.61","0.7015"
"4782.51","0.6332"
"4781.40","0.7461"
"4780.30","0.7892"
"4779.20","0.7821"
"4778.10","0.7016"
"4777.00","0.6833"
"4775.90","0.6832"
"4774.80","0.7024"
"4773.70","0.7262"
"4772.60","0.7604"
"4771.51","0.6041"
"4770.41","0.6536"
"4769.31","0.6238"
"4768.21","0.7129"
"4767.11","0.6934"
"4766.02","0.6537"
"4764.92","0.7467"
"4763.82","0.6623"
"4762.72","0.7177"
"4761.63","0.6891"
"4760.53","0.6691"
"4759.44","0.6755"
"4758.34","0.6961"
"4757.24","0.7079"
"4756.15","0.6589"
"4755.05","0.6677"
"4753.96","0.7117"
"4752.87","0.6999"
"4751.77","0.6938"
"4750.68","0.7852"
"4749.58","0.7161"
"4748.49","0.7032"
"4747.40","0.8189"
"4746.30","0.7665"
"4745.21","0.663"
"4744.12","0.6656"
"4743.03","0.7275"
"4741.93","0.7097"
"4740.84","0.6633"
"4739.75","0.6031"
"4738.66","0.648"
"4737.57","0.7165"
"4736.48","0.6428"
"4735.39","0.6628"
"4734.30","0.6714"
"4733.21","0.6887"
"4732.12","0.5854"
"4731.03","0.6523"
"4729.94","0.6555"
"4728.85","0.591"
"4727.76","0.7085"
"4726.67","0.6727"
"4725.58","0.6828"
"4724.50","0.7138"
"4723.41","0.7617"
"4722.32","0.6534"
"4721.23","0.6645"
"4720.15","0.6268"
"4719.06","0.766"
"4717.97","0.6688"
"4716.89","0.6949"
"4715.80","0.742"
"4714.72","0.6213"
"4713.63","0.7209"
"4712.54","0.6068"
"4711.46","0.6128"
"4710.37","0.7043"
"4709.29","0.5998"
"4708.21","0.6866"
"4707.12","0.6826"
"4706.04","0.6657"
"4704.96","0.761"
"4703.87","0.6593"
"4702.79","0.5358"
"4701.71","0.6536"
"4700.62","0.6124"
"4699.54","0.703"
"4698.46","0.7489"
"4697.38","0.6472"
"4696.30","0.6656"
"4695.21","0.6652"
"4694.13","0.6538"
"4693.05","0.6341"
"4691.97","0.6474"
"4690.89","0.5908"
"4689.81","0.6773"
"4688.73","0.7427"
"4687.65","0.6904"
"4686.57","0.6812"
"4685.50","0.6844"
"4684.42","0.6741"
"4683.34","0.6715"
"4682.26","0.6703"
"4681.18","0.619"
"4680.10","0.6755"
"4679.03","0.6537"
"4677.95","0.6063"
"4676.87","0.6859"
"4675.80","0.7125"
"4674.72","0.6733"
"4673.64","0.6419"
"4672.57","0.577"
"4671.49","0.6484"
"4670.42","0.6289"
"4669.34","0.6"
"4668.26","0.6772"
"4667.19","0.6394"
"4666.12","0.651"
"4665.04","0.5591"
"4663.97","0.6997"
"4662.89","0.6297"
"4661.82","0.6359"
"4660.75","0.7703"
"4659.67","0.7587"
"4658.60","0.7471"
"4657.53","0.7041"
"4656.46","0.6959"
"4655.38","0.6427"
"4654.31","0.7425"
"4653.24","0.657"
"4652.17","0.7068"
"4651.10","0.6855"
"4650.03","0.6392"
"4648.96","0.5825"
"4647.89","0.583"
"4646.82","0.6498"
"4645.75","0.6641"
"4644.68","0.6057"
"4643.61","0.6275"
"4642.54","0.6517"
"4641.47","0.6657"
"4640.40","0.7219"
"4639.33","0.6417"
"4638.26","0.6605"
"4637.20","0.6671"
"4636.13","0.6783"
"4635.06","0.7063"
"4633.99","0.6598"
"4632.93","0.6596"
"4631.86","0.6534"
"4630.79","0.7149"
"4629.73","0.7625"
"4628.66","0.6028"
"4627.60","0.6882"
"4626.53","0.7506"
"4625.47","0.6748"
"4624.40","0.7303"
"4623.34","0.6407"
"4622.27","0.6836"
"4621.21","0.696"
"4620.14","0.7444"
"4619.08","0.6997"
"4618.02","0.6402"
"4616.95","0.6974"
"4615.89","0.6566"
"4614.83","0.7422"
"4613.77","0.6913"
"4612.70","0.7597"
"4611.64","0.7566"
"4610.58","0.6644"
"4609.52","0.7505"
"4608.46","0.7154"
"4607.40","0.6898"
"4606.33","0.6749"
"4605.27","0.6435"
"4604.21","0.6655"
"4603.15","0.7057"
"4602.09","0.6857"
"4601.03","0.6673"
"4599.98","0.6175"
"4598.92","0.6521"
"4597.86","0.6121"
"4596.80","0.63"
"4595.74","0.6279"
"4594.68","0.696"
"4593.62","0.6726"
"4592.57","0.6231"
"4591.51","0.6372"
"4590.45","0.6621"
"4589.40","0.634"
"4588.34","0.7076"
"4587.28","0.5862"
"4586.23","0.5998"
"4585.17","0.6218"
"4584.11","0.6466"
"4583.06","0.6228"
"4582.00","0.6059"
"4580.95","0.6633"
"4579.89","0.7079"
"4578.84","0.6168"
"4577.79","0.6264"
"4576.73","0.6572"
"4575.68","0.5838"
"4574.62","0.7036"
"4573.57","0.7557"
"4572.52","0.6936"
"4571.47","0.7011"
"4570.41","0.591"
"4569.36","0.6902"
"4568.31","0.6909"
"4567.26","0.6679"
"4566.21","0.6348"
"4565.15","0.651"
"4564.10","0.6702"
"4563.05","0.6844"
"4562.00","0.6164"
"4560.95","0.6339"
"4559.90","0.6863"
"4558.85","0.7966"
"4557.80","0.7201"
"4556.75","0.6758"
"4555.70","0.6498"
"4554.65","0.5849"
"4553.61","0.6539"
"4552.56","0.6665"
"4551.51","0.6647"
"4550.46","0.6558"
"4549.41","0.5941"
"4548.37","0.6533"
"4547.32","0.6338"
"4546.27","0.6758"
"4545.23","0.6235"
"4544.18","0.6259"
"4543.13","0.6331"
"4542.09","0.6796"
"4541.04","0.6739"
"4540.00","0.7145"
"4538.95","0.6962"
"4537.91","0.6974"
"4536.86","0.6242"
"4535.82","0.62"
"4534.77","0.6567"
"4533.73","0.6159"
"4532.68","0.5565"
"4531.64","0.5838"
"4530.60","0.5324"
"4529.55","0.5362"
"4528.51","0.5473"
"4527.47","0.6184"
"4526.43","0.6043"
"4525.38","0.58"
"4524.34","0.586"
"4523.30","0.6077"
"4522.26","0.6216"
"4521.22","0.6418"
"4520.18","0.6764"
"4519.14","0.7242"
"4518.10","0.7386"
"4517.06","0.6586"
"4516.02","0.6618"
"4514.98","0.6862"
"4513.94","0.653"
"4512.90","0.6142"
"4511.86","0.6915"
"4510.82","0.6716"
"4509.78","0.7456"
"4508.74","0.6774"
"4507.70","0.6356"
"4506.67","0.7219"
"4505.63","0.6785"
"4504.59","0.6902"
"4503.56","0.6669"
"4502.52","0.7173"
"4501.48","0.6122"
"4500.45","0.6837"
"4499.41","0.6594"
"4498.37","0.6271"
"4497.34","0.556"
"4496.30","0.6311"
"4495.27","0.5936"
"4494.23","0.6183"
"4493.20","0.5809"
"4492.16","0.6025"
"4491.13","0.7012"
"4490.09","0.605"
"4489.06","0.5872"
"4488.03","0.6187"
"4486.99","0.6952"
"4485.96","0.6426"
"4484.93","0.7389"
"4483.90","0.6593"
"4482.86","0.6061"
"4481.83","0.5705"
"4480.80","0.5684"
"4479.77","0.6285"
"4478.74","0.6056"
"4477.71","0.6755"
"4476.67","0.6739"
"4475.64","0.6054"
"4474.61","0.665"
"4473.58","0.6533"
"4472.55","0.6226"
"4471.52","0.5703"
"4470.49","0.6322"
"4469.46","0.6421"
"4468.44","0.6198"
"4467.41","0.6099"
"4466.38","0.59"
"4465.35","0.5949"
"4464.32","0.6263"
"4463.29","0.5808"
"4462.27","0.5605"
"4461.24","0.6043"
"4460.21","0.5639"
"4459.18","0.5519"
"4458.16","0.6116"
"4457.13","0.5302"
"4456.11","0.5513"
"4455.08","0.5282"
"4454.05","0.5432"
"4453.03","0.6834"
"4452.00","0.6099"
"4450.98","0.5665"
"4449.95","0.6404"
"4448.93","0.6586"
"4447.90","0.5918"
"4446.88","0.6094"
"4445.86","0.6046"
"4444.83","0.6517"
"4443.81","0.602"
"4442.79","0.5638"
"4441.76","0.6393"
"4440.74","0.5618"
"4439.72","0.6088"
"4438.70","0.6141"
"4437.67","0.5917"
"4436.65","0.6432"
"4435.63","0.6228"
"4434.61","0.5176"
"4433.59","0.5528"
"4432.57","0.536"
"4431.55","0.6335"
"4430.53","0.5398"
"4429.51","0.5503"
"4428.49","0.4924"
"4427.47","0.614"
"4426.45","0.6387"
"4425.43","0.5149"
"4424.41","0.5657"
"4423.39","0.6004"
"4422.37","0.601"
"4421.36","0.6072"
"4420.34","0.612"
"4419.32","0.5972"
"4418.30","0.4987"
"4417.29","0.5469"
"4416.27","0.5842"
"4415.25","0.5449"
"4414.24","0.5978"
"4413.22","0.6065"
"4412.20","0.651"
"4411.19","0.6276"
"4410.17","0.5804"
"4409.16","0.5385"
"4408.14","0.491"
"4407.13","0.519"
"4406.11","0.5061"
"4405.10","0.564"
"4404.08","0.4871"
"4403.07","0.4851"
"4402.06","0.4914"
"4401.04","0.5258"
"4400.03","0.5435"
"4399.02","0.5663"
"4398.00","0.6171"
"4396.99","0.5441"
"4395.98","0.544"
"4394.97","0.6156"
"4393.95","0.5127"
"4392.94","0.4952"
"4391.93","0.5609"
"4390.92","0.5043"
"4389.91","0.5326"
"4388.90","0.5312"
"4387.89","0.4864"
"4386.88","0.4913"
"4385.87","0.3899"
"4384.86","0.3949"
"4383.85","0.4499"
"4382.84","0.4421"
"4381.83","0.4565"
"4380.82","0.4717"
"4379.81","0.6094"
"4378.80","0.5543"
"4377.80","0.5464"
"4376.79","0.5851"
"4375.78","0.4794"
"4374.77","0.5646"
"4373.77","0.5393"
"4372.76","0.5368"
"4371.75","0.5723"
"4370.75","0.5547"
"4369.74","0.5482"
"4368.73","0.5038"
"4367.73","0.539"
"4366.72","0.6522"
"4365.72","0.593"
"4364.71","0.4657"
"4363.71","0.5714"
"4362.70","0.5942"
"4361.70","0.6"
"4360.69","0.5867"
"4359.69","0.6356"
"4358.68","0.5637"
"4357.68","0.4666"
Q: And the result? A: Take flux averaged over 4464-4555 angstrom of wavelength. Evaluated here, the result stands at 0.638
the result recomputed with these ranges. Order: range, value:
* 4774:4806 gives 0.711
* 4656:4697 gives 0.664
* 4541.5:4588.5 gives 0.655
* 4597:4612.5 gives 0.68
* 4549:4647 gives 0.668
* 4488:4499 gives 0.611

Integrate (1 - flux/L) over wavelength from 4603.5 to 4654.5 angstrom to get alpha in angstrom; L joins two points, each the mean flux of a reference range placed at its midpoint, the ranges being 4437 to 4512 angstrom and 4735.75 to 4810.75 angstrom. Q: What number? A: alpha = -1.2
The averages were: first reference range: 0.623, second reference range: 0.704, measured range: 0.68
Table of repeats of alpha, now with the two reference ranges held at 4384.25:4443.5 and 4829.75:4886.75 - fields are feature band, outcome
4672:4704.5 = -2.2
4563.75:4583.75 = -2.3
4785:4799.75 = -1.5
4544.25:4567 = -2.7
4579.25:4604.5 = -2.2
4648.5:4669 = -2.1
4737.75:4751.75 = -1.7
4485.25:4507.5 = -2.7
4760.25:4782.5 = -2.2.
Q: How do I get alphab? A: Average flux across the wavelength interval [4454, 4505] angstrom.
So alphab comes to 0.618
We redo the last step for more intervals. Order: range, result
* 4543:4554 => 0.644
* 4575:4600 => 0.639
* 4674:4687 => 0.667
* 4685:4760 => 0.678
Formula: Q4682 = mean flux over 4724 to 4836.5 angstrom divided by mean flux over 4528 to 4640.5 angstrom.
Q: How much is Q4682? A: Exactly 1.1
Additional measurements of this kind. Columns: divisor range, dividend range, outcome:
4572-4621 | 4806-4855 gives 1.07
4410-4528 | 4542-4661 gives 1.09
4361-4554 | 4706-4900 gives 1.15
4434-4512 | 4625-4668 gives 1.08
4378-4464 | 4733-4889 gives 1.23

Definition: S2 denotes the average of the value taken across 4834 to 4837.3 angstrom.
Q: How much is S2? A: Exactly 0.709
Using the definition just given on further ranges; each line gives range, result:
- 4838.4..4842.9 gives 0.668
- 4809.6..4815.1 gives 0.758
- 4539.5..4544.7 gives 0.666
